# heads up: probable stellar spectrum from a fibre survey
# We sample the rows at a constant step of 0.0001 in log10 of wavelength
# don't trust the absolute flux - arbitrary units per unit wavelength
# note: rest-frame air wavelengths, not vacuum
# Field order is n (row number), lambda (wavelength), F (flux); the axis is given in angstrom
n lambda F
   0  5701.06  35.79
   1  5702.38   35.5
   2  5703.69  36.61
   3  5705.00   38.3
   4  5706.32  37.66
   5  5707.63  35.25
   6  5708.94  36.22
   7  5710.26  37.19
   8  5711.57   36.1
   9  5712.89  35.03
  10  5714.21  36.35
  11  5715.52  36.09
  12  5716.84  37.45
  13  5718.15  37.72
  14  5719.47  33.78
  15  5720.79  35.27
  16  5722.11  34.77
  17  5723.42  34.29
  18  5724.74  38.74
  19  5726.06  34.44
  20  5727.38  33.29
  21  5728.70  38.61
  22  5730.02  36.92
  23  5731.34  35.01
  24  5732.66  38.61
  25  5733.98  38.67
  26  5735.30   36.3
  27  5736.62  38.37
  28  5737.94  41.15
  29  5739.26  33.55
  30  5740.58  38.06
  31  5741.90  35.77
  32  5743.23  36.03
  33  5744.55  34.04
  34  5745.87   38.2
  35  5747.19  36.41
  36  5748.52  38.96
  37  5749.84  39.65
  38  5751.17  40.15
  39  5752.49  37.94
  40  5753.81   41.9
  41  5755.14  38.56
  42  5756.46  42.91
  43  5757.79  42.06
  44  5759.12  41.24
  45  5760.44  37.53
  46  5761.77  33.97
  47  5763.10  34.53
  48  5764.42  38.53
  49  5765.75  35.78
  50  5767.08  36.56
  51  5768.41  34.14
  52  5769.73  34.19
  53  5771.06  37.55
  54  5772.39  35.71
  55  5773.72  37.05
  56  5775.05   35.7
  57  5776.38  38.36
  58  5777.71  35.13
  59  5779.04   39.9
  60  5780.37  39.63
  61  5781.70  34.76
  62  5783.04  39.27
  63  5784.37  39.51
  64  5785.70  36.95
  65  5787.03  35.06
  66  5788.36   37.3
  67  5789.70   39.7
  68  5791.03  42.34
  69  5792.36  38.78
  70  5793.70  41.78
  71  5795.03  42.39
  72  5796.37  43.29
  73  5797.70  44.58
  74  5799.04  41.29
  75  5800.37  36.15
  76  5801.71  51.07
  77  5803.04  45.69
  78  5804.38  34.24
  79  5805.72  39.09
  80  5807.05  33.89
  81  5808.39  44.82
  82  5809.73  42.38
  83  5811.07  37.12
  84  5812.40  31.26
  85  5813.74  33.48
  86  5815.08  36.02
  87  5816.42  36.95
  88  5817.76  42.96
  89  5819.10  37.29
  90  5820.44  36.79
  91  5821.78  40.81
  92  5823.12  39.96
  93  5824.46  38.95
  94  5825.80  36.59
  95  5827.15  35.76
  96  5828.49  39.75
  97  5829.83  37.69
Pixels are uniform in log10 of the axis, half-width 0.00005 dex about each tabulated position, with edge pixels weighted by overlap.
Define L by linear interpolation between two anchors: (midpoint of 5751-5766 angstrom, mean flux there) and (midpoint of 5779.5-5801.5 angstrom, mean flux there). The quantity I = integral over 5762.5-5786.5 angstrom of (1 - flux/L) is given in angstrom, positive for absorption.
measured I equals 1.5 angstrom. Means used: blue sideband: 38.8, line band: 36.9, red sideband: 39.8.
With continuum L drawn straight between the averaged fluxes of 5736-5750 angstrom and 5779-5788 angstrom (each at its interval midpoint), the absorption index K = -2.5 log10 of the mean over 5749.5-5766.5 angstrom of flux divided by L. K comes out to -0.040 mag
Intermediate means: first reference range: 37.2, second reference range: 37.7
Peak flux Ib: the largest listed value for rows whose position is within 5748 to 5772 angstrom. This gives 42.91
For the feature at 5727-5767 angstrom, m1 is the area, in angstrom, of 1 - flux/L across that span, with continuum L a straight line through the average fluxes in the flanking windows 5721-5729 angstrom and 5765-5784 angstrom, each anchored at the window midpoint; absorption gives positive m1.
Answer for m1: -1.9 angstrom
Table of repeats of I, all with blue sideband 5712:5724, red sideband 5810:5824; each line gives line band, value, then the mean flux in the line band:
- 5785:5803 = -1.9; 41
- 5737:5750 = -0.4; 37.1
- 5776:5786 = -0.3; 38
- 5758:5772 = 0.0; 36.6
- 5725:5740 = -0.4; 36.9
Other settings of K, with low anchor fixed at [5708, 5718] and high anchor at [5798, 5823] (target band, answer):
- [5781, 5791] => 0.017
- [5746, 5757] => -0.057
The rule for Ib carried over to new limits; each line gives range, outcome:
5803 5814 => 45.69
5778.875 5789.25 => 39.9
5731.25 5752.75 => 41.15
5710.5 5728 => 38.74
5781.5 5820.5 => 51.07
